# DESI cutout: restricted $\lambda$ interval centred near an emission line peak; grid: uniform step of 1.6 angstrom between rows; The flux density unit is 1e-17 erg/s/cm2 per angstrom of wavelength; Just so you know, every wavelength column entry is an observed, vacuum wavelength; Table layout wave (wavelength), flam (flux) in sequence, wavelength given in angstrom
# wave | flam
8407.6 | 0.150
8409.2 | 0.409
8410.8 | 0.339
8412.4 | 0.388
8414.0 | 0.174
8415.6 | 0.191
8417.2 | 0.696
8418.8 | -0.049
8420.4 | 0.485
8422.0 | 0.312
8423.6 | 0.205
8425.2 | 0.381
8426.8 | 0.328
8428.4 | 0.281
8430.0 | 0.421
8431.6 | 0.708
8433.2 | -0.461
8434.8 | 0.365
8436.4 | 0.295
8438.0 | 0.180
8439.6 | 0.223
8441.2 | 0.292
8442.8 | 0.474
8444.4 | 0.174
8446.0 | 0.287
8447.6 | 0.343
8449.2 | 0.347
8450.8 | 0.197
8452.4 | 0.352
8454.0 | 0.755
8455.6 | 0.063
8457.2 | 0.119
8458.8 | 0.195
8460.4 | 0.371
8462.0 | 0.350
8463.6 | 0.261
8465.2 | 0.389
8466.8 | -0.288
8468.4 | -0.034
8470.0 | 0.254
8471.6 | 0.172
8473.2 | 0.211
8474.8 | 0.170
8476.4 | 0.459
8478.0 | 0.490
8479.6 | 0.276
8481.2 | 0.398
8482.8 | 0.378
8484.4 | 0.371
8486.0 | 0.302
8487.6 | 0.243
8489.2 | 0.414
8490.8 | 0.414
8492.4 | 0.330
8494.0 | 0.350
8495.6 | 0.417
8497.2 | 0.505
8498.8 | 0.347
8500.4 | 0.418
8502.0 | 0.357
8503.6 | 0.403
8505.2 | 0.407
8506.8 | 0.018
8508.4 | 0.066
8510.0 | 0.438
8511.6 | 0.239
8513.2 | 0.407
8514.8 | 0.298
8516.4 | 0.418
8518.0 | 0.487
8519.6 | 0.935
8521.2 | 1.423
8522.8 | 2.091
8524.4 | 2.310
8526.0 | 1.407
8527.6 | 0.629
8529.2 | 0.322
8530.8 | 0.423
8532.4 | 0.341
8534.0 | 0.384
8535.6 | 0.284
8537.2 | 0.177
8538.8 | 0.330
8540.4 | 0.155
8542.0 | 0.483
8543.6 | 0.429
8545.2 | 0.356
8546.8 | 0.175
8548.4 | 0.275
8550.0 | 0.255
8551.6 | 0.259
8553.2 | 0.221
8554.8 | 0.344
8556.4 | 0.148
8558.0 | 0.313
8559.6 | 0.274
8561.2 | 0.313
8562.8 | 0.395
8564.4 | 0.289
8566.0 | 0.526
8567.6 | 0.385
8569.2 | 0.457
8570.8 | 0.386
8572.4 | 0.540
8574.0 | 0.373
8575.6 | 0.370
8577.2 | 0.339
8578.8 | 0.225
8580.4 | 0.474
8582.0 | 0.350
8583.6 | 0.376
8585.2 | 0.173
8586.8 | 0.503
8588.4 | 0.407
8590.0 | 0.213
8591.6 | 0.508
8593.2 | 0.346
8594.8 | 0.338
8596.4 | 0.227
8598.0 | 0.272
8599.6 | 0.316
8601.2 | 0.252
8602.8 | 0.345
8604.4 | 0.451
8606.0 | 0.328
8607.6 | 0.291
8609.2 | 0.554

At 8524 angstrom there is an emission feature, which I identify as H-gamma 4340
